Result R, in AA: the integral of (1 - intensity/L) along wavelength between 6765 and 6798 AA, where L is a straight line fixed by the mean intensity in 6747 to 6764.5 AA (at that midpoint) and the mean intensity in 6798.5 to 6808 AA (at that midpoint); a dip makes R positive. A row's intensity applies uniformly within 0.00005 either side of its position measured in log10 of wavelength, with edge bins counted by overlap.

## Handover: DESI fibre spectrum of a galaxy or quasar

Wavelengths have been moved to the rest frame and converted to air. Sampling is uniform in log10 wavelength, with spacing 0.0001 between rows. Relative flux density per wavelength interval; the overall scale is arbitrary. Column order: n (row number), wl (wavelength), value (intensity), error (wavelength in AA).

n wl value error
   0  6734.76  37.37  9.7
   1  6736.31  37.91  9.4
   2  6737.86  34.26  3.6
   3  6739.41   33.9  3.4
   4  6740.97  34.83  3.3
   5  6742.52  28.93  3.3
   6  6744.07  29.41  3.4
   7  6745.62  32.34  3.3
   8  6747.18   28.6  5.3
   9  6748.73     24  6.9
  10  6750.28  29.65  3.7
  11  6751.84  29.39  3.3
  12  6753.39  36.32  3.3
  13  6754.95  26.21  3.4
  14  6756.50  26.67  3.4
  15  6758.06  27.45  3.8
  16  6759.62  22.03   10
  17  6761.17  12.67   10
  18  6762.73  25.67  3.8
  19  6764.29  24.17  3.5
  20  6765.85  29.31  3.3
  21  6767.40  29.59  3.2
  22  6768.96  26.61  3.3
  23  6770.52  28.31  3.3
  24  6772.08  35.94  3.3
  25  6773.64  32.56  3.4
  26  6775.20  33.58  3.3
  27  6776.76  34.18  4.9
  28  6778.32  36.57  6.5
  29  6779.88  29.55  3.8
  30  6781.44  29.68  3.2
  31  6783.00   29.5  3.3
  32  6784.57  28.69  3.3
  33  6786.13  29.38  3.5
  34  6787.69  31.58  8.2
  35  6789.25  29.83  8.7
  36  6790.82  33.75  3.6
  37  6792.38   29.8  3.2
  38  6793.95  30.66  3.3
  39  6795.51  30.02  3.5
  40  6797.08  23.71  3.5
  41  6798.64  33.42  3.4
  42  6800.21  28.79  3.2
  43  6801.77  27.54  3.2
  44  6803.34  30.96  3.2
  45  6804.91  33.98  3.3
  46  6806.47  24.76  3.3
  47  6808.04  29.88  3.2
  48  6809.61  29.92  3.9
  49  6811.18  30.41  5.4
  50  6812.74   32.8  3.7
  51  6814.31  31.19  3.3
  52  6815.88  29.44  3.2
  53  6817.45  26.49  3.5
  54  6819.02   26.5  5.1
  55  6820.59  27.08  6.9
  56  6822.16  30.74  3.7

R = -3.1 AA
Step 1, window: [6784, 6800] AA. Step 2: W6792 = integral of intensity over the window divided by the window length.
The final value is 30.1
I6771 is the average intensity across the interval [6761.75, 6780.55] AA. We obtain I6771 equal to 30.3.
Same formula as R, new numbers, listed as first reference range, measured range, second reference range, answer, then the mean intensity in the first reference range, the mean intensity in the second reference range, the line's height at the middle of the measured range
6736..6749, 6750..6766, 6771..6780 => 3.2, 31.6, 33.9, 32.7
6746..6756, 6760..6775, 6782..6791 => 1.2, 29.1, 30.2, 29.6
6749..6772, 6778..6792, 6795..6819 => -1.2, 26.9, 29.5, 28.3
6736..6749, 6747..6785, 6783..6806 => 2.7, 31.6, 30.1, 30.9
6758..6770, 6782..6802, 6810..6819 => -1.7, 24.6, 29.8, 27.5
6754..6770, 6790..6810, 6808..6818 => -0.6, 25.2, 30.1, 28.9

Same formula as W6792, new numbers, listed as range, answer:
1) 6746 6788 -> 28.8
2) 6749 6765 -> 26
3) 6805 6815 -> 30.1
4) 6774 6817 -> 30.5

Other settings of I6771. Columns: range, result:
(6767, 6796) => 31.1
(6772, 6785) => 32.1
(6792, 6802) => 29.2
